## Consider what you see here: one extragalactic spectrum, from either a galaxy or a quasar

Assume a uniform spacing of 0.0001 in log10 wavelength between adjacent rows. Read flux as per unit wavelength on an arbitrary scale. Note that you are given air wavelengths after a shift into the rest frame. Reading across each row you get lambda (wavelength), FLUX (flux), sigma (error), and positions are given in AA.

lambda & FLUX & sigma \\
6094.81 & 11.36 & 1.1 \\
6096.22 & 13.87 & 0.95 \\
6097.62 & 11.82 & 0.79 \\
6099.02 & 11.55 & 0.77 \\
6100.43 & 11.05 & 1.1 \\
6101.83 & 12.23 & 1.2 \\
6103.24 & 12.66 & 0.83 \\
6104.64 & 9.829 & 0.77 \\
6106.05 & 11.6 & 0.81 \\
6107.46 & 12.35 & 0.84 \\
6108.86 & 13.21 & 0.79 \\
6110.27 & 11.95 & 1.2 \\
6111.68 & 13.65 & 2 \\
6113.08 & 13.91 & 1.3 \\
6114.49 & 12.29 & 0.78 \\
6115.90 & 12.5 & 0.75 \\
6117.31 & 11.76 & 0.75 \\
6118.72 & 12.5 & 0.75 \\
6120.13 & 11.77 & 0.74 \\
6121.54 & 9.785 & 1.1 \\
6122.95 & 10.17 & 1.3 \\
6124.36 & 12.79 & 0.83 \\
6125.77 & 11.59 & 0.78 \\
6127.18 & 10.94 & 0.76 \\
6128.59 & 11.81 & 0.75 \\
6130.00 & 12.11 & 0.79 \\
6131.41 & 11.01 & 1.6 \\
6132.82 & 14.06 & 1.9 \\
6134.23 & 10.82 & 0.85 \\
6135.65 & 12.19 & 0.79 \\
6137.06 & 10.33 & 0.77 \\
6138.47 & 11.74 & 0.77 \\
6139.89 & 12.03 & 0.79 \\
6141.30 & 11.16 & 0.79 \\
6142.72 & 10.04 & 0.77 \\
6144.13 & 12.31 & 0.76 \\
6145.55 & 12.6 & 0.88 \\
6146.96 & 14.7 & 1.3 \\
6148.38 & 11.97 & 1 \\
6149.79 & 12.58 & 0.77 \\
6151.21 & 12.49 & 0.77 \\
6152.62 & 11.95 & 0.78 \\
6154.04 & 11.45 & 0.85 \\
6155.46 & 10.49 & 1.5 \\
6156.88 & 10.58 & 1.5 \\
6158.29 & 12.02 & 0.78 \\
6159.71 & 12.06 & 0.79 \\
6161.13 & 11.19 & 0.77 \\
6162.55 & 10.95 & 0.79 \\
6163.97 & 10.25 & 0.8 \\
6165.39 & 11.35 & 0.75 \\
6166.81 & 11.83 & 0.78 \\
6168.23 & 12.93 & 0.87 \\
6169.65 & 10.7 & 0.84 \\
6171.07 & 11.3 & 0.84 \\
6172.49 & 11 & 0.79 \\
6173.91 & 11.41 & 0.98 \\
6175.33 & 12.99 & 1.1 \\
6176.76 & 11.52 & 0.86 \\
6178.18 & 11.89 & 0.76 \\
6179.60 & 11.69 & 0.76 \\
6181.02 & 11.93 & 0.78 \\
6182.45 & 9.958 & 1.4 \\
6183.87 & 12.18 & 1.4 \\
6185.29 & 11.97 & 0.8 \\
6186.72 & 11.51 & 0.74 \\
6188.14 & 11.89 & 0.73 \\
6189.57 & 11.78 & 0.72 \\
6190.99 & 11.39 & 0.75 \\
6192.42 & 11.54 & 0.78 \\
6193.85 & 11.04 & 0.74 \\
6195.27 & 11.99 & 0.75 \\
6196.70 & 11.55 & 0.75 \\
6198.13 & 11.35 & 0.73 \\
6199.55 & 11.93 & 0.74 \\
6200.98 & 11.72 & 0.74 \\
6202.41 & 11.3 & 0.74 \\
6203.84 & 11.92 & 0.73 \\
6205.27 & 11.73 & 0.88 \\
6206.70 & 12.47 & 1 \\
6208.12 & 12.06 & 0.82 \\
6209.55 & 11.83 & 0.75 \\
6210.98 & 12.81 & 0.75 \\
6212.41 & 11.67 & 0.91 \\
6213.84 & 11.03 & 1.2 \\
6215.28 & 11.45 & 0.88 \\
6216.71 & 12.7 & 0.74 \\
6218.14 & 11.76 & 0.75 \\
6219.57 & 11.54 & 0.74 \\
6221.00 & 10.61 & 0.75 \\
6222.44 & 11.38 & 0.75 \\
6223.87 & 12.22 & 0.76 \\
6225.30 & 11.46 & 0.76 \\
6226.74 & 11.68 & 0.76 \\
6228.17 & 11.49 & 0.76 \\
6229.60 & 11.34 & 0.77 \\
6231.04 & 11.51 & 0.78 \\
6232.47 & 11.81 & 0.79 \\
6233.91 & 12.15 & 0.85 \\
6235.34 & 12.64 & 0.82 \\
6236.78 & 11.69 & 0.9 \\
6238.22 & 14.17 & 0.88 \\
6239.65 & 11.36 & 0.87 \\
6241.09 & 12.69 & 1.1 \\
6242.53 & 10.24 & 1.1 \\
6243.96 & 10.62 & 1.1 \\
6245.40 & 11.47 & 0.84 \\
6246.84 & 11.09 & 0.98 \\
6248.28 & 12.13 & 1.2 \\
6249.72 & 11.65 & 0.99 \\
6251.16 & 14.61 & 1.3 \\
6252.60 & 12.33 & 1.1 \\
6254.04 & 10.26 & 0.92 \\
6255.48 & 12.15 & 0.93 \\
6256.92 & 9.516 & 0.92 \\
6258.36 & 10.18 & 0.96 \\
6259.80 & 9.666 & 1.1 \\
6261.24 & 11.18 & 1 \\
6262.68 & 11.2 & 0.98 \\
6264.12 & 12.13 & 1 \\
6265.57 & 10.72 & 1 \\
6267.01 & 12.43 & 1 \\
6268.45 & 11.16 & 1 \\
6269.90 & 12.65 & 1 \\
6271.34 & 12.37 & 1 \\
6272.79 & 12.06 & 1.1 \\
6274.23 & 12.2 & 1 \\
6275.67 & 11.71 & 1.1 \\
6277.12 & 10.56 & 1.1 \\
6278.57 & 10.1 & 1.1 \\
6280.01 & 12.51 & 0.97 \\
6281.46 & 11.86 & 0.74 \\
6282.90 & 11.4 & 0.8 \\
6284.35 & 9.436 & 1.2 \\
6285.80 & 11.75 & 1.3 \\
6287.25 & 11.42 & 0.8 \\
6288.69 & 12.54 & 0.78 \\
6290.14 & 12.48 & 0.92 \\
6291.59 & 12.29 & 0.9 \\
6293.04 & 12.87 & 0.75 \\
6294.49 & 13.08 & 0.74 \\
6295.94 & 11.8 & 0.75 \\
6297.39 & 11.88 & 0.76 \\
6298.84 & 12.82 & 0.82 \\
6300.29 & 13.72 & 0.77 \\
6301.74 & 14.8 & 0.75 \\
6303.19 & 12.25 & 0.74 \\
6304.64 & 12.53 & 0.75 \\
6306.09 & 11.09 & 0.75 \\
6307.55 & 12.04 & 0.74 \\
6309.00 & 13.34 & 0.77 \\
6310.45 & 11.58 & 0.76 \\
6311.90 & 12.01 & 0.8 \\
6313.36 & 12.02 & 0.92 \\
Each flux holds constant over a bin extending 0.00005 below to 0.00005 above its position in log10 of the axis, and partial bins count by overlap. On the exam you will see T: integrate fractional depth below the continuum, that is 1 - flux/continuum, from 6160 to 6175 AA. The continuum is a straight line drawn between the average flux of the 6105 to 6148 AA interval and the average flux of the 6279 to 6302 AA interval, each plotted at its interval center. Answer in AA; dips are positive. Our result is 0.8 AA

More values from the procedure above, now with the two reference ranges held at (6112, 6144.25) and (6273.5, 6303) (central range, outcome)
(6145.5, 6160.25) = -0.3 AA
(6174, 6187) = 0.1 AA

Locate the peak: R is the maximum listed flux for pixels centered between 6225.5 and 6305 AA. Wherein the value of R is 14.8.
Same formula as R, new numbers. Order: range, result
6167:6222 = 12.99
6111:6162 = 14.7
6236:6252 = 14.61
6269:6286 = 12.65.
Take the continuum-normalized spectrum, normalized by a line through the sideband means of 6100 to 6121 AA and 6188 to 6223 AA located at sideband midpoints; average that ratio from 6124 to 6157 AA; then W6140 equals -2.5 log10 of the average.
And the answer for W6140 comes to 0.019 mag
